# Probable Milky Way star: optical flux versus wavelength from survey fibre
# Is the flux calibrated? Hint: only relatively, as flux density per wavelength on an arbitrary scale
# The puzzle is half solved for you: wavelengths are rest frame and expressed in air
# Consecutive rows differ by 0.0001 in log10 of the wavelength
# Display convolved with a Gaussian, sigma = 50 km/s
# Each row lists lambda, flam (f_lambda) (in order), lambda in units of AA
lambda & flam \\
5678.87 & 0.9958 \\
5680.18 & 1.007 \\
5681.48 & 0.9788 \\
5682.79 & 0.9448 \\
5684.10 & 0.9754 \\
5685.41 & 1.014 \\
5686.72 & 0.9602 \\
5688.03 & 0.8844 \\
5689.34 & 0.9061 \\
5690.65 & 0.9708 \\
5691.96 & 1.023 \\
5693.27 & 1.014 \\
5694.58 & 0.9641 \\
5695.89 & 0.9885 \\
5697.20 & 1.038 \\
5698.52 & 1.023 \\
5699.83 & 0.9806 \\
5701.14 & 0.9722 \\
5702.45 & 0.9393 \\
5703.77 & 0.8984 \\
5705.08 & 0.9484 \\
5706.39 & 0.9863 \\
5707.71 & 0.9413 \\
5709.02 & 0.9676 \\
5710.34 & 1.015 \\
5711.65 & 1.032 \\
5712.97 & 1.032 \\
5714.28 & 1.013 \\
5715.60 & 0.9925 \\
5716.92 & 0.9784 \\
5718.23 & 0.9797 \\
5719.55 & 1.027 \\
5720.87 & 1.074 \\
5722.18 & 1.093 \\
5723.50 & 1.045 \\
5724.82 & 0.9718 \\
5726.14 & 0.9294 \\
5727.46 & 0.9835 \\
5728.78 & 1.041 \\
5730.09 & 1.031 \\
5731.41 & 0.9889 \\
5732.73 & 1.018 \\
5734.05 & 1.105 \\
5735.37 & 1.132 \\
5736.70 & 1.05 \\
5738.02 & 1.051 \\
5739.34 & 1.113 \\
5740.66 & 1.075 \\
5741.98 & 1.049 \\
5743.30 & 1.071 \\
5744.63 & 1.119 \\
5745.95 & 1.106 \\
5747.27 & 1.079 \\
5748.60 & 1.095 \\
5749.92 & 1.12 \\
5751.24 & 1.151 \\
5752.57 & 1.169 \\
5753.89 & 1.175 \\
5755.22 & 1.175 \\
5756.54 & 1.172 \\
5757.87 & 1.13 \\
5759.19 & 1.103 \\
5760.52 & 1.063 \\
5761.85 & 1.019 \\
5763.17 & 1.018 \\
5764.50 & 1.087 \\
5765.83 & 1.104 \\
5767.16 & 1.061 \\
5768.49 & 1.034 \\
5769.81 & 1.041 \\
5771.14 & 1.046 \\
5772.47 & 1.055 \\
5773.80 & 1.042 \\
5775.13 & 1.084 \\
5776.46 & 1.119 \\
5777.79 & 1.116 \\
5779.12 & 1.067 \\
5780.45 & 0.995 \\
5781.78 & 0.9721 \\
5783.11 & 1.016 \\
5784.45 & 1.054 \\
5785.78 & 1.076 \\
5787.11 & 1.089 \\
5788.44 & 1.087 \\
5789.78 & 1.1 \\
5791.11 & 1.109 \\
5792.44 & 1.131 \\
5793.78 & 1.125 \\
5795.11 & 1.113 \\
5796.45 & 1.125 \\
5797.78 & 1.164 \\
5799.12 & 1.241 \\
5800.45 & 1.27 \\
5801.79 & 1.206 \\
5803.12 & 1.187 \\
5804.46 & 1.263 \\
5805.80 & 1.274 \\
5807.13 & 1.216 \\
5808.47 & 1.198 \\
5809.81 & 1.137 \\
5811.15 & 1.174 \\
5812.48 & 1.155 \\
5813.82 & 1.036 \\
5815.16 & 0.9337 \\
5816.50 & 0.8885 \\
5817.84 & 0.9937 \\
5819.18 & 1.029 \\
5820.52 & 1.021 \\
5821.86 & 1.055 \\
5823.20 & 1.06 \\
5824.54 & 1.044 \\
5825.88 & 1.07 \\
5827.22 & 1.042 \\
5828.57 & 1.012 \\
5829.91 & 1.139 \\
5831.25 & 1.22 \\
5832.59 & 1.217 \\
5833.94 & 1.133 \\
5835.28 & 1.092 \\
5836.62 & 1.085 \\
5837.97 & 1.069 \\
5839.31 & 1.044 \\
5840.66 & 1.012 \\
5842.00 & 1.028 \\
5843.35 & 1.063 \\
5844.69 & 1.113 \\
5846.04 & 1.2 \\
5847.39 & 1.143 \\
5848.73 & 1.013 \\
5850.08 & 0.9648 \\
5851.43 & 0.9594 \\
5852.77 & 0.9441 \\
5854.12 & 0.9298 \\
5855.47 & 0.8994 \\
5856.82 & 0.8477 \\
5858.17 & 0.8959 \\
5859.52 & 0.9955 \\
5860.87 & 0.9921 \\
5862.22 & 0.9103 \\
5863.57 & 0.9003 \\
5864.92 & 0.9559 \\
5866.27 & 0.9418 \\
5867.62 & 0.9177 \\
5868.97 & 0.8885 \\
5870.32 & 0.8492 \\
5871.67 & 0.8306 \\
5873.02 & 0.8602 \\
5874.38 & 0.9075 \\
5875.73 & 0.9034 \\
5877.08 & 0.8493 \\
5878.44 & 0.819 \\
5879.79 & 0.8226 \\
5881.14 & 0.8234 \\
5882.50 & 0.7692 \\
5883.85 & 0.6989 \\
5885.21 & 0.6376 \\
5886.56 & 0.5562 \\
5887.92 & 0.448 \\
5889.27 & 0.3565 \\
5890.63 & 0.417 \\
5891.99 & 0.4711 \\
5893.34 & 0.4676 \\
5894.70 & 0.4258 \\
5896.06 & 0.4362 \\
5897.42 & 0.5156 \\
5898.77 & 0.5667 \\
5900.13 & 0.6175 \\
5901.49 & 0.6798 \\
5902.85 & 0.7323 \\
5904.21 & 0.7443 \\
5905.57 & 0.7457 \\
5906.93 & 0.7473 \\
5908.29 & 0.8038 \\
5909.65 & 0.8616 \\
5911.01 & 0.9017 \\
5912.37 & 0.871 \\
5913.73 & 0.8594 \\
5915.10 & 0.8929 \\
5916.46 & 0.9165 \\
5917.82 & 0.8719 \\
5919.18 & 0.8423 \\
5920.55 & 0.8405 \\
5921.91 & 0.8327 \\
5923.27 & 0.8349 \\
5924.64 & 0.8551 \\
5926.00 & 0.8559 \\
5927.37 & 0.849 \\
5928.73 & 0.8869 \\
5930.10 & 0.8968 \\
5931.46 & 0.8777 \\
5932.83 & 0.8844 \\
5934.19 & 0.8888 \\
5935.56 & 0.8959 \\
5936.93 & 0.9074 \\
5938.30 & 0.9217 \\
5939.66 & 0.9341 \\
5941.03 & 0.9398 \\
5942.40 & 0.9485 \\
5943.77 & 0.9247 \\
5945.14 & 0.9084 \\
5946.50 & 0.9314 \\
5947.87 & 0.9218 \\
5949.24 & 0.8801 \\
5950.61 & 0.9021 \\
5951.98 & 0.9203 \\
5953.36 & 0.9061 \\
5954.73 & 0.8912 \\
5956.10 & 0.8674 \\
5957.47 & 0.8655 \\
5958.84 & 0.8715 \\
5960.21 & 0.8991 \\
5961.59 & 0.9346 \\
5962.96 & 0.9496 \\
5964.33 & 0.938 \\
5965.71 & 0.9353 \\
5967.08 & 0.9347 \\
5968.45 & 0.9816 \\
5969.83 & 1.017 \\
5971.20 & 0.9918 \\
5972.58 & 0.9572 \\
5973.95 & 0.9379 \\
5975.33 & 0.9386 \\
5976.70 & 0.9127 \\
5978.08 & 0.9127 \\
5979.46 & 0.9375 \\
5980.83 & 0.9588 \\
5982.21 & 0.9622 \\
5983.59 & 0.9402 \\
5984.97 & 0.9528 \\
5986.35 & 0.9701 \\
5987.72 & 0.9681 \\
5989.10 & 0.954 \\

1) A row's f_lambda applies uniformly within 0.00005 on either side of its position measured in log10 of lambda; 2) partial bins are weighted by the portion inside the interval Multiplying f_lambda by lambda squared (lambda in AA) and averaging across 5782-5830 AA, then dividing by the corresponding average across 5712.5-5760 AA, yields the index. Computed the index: 1.06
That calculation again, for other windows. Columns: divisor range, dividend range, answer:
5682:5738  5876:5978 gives 0.88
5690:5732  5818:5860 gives 1.09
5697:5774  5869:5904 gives 0.67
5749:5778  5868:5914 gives 0.67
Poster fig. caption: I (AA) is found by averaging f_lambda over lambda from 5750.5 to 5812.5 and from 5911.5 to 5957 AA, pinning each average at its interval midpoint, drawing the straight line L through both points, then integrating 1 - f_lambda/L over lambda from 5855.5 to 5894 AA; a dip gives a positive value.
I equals 8.0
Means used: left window 1.12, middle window 0.778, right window 0.89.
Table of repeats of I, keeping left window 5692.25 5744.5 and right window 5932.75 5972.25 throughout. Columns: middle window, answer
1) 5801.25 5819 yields -2.64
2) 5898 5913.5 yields 3.07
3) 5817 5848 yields -3.56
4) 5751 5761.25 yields -1.44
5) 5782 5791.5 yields -0.79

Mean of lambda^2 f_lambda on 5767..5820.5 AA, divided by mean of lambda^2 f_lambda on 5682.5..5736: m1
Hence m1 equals 1.14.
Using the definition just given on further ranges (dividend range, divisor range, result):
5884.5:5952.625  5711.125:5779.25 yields 0.77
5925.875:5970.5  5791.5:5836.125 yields 0.85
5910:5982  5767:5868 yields 0.89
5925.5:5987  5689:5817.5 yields 0.93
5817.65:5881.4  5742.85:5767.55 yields 0.92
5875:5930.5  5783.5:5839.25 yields 0.68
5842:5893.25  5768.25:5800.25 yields 0.80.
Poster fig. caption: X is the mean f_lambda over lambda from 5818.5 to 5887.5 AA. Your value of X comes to 0.962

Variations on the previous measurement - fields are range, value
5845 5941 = 0.816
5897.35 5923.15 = 0.789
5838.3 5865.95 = 0.991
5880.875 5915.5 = 0.652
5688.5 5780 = 1.04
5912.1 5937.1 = 0.871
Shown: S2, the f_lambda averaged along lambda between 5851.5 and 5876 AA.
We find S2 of 0.911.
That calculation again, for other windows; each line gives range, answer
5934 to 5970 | 0.918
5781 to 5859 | 1.08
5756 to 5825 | 1.09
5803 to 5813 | 1.2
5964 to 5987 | 0.952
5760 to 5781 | 1.06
